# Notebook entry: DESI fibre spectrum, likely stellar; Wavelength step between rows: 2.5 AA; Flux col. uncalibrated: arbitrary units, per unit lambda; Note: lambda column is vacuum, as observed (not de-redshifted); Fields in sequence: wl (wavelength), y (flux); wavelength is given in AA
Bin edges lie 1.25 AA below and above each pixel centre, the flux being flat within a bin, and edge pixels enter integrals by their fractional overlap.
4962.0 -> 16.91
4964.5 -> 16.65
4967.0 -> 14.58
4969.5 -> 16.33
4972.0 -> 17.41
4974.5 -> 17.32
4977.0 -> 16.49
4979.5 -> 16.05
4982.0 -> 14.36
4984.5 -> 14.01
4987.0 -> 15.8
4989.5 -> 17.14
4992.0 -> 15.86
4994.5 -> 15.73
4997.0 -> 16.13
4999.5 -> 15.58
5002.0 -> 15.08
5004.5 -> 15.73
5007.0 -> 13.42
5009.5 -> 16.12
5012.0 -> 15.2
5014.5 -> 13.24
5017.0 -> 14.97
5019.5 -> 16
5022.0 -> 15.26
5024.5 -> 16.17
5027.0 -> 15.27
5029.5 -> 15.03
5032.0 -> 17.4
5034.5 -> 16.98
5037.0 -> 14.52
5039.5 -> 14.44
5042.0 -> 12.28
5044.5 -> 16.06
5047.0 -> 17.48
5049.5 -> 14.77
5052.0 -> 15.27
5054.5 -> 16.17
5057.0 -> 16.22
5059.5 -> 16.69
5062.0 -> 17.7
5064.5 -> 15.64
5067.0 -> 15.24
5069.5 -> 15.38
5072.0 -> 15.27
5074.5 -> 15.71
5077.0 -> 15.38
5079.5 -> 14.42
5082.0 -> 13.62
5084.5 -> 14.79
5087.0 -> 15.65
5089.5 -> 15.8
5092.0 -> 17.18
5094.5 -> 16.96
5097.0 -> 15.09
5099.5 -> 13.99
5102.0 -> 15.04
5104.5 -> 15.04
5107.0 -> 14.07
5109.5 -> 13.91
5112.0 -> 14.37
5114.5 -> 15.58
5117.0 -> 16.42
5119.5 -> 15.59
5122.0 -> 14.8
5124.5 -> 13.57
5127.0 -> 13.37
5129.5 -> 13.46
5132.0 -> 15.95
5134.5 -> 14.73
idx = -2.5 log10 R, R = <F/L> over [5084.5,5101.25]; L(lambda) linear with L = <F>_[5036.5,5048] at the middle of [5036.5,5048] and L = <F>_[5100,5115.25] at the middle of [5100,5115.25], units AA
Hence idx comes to -0.07 mag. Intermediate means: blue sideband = 14.9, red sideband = 14.6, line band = 15.7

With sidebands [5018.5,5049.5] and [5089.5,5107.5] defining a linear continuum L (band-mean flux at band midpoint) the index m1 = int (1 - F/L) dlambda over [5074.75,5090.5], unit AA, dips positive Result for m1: 0.5 AA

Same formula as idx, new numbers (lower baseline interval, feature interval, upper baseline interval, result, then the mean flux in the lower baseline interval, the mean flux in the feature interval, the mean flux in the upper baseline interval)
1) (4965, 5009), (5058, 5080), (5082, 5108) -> -0.03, 15.7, 15.8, 15.3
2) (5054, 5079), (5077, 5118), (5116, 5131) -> 0.00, 15.9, 15.1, 14.5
